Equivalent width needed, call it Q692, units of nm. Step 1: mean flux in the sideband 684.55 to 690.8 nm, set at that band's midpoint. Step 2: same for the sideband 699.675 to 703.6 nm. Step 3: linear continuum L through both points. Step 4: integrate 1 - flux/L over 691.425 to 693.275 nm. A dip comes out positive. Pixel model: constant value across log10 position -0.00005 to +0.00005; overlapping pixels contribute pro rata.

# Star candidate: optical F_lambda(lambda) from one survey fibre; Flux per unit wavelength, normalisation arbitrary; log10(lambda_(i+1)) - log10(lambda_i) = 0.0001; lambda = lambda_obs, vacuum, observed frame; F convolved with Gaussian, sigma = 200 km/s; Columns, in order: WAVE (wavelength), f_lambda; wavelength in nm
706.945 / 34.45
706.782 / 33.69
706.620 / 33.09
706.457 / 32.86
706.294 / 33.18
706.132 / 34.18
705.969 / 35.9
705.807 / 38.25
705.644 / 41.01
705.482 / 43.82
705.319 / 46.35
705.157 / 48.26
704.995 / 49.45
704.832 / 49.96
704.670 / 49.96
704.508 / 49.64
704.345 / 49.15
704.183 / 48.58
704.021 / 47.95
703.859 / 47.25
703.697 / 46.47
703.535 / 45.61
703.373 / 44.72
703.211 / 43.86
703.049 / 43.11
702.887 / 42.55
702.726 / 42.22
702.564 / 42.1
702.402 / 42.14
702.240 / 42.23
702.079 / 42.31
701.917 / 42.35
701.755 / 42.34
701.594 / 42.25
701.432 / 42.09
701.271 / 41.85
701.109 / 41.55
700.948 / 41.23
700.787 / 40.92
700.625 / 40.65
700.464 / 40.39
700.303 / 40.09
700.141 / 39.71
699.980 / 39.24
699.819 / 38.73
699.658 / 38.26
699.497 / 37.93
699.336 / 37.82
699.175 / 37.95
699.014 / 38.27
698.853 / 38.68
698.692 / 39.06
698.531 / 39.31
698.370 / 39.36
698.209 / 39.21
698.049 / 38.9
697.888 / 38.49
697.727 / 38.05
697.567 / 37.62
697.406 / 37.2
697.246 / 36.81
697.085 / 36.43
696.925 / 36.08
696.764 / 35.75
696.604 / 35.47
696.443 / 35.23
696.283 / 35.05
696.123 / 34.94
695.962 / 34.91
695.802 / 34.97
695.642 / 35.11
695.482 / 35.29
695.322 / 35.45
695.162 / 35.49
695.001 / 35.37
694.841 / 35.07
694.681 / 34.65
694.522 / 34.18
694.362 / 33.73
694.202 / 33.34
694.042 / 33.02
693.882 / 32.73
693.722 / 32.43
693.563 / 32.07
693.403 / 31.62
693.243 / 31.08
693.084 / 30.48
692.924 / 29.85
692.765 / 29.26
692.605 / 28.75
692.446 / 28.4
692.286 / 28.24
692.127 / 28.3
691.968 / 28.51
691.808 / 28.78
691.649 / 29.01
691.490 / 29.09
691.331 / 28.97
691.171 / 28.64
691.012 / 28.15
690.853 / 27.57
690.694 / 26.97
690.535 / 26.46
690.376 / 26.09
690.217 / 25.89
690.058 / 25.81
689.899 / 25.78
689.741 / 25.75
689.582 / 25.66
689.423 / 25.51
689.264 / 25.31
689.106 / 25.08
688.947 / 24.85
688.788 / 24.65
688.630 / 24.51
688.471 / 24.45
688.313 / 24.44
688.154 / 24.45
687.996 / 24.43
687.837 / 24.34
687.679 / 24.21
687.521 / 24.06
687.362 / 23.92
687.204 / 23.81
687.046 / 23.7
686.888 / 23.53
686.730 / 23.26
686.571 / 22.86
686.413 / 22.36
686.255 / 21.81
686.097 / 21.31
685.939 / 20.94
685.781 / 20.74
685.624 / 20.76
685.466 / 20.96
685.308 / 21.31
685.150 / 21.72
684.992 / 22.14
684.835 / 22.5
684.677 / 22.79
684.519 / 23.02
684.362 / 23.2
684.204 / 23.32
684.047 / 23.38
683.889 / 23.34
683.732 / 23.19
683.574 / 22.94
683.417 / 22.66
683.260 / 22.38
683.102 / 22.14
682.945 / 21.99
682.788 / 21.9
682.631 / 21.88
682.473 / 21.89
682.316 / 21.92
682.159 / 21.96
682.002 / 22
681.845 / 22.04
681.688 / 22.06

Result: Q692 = 0.05 nm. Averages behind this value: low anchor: 23.8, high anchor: 41.8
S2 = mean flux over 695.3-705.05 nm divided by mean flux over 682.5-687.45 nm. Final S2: 1.8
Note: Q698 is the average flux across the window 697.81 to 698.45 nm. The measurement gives 39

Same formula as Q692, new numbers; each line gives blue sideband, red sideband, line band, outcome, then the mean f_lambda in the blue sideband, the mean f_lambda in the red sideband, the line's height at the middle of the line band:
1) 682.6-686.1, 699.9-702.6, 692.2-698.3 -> 0.07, 22.2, 41.4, 34.6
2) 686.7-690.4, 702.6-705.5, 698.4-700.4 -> 0.06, 24.7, 46.6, 40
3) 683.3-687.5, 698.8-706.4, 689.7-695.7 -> 0.12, 22.5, 42.4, 31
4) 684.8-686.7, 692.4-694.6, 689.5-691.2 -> 0.06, 21.6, 31.5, 27.5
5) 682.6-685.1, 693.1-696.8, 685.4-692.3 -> 0.70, 22.7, 34.1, 27.8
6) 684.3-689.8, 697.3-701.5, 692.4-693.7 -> 0.03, 23.4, 39.3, 31.1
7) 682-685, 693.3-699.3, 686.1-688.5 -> 0.26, 22.6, 35.9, 26.5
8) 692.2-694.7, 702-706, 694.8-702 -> -0.08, 31.4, 45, 37.8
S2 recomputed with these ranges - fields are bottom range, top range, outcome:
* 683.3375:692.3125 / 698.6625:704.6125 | 1.72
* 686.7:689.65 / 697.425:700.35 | 1.58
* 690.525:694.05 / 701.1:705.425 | 1.53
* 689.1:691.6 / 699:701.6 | 1.49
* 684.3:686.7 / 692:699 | 1.58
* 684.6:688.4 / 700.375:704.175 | 1.89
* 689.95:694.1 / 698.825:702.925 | 1.40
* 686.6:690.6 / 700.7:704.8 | 1.79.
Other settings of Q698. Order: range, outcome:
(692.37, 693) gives 29.1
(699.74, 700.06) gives 39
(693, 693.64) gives 31.3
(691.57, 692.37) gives 28.6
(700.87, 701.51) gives 41.7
